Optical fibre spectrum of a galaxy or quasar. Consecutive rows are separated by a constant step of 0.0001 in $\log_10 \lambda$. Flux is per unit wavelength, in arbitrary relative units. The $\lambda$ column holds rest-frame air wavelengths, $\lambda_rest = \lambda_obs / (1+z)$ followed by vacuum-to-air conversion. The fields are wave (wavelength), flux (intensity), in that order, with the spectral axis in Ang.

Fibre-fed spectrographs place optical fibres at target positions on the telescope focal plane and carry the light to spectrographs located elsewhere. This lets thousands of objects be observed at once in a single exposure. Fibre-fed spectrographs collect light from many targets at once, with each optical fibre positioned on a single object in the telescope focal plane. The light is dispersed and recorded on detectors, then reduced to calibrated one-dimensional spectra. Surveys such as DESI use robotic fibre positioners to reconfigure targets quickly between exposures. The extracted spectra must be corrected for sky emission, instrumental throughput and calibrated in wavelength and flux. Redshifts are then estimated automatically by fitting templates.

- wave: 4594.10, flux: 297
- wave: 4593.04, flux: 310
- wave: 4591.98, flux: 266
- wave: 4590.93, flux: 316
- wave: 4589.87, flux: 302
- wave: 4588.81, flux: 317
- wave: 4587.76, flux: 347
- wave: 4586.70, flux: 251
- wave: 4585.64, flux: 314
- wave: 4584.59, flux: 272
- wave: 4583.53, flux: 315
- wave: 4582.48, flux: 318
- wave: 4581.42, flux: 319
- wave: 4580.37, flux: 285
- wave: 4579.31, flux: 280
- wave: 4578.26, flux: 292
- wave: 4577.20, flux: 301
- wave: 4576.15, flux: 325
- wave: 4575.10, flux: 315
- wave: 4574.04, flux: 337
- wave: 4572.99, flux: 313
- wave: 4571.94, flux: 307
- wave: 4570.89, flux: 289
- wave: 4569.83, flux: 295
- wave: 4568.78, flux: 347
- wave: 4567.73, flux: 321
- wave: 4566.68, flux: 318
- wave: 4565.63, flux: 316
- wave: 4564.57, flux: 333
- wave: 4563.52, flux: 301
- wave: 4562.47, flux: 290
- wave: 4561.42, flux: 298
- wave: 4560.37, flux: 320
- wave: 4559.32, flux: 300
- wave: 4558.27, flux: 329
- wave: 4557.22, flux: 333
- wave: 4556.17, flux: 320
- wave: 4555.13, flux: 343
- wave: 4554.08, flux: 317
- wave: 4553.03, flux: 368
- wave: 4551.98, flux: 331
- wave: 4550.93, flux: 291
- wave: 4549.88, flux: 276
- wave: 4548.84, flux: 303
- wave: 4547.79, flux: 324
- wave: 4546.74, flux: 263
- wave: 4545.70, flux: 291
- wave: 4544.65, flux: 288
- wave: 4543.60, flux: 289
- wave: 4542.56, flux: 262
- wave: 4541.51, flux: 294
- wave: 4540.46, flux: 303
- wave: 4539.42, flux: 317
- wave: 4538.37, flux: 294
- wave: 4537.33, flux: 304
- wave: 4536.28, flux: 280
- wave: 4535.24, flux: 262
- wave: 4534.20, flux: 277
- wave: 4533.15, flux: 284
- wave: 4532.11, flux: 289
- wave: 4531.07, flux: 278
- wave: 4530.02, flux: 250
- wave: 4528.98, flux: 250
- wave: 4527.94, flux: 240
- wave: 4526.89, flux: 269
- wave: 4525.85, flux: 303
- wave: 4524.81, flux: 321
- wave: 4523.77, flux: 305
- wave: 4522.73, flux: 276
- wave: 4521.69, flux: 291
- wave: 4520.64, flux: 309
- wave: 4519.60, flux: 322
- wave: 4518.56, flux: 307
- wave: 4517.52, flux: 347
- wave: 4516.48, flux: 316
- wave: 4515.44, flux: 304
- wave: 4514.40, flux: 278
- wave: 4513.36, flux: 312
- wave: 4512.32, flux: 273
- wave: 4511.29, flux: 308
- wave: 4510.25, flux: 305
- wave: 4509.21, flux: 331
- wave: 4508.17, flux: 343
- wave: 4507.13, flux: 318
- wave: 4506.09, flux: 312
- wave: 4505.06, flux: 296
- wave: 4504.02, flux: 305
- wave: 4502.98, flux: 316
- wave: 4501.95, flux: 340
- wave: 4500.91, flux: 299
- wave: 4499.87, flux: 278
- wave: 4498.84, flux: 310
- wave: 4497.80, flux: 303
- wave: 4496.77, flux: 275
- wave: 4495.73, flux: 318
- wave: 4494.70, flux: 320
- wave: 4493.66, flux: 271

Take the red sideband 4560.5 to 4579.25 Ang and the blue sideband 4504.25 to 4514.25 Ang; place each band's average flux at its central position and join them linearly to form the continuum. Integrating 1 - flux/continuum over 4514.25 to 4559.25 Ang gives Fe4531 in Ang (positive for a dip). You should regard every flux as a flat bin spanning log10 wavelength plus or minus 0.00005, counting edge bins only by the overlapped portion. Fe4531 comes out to 1.8 Ang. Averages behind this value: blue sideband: 310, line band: 298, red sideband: 311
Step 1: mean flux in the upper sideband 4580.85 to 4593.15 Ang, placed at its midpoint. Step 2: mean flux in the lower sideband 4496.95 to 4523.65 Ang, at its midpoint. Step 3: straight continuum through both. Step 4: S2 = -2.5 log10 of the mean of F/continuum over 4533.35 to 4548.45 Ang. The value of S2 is 0.06 mag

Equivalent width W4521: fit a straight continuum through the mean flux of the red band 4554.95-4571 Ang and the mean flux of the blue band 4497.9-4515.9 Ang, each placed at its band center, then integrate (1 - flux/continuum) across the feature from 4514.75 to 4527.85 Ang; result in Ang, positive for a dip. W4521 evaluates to 0.3 Ang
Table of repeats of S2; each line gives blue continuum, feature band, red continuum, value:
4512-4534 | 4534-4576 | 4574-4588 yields -0.03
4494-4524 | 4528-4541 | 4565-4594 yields 0.10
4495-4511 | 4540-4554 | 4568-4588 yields 0.03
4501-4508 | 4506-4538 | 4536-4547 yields 0.03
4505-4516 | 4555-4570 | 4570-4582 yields -0.04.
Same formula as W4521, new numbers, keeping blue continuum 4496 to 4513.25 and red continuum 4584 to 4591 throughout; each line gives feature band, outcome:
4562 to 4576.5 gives -0.6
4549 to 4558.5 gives -0.6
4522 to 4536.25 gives 1.3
